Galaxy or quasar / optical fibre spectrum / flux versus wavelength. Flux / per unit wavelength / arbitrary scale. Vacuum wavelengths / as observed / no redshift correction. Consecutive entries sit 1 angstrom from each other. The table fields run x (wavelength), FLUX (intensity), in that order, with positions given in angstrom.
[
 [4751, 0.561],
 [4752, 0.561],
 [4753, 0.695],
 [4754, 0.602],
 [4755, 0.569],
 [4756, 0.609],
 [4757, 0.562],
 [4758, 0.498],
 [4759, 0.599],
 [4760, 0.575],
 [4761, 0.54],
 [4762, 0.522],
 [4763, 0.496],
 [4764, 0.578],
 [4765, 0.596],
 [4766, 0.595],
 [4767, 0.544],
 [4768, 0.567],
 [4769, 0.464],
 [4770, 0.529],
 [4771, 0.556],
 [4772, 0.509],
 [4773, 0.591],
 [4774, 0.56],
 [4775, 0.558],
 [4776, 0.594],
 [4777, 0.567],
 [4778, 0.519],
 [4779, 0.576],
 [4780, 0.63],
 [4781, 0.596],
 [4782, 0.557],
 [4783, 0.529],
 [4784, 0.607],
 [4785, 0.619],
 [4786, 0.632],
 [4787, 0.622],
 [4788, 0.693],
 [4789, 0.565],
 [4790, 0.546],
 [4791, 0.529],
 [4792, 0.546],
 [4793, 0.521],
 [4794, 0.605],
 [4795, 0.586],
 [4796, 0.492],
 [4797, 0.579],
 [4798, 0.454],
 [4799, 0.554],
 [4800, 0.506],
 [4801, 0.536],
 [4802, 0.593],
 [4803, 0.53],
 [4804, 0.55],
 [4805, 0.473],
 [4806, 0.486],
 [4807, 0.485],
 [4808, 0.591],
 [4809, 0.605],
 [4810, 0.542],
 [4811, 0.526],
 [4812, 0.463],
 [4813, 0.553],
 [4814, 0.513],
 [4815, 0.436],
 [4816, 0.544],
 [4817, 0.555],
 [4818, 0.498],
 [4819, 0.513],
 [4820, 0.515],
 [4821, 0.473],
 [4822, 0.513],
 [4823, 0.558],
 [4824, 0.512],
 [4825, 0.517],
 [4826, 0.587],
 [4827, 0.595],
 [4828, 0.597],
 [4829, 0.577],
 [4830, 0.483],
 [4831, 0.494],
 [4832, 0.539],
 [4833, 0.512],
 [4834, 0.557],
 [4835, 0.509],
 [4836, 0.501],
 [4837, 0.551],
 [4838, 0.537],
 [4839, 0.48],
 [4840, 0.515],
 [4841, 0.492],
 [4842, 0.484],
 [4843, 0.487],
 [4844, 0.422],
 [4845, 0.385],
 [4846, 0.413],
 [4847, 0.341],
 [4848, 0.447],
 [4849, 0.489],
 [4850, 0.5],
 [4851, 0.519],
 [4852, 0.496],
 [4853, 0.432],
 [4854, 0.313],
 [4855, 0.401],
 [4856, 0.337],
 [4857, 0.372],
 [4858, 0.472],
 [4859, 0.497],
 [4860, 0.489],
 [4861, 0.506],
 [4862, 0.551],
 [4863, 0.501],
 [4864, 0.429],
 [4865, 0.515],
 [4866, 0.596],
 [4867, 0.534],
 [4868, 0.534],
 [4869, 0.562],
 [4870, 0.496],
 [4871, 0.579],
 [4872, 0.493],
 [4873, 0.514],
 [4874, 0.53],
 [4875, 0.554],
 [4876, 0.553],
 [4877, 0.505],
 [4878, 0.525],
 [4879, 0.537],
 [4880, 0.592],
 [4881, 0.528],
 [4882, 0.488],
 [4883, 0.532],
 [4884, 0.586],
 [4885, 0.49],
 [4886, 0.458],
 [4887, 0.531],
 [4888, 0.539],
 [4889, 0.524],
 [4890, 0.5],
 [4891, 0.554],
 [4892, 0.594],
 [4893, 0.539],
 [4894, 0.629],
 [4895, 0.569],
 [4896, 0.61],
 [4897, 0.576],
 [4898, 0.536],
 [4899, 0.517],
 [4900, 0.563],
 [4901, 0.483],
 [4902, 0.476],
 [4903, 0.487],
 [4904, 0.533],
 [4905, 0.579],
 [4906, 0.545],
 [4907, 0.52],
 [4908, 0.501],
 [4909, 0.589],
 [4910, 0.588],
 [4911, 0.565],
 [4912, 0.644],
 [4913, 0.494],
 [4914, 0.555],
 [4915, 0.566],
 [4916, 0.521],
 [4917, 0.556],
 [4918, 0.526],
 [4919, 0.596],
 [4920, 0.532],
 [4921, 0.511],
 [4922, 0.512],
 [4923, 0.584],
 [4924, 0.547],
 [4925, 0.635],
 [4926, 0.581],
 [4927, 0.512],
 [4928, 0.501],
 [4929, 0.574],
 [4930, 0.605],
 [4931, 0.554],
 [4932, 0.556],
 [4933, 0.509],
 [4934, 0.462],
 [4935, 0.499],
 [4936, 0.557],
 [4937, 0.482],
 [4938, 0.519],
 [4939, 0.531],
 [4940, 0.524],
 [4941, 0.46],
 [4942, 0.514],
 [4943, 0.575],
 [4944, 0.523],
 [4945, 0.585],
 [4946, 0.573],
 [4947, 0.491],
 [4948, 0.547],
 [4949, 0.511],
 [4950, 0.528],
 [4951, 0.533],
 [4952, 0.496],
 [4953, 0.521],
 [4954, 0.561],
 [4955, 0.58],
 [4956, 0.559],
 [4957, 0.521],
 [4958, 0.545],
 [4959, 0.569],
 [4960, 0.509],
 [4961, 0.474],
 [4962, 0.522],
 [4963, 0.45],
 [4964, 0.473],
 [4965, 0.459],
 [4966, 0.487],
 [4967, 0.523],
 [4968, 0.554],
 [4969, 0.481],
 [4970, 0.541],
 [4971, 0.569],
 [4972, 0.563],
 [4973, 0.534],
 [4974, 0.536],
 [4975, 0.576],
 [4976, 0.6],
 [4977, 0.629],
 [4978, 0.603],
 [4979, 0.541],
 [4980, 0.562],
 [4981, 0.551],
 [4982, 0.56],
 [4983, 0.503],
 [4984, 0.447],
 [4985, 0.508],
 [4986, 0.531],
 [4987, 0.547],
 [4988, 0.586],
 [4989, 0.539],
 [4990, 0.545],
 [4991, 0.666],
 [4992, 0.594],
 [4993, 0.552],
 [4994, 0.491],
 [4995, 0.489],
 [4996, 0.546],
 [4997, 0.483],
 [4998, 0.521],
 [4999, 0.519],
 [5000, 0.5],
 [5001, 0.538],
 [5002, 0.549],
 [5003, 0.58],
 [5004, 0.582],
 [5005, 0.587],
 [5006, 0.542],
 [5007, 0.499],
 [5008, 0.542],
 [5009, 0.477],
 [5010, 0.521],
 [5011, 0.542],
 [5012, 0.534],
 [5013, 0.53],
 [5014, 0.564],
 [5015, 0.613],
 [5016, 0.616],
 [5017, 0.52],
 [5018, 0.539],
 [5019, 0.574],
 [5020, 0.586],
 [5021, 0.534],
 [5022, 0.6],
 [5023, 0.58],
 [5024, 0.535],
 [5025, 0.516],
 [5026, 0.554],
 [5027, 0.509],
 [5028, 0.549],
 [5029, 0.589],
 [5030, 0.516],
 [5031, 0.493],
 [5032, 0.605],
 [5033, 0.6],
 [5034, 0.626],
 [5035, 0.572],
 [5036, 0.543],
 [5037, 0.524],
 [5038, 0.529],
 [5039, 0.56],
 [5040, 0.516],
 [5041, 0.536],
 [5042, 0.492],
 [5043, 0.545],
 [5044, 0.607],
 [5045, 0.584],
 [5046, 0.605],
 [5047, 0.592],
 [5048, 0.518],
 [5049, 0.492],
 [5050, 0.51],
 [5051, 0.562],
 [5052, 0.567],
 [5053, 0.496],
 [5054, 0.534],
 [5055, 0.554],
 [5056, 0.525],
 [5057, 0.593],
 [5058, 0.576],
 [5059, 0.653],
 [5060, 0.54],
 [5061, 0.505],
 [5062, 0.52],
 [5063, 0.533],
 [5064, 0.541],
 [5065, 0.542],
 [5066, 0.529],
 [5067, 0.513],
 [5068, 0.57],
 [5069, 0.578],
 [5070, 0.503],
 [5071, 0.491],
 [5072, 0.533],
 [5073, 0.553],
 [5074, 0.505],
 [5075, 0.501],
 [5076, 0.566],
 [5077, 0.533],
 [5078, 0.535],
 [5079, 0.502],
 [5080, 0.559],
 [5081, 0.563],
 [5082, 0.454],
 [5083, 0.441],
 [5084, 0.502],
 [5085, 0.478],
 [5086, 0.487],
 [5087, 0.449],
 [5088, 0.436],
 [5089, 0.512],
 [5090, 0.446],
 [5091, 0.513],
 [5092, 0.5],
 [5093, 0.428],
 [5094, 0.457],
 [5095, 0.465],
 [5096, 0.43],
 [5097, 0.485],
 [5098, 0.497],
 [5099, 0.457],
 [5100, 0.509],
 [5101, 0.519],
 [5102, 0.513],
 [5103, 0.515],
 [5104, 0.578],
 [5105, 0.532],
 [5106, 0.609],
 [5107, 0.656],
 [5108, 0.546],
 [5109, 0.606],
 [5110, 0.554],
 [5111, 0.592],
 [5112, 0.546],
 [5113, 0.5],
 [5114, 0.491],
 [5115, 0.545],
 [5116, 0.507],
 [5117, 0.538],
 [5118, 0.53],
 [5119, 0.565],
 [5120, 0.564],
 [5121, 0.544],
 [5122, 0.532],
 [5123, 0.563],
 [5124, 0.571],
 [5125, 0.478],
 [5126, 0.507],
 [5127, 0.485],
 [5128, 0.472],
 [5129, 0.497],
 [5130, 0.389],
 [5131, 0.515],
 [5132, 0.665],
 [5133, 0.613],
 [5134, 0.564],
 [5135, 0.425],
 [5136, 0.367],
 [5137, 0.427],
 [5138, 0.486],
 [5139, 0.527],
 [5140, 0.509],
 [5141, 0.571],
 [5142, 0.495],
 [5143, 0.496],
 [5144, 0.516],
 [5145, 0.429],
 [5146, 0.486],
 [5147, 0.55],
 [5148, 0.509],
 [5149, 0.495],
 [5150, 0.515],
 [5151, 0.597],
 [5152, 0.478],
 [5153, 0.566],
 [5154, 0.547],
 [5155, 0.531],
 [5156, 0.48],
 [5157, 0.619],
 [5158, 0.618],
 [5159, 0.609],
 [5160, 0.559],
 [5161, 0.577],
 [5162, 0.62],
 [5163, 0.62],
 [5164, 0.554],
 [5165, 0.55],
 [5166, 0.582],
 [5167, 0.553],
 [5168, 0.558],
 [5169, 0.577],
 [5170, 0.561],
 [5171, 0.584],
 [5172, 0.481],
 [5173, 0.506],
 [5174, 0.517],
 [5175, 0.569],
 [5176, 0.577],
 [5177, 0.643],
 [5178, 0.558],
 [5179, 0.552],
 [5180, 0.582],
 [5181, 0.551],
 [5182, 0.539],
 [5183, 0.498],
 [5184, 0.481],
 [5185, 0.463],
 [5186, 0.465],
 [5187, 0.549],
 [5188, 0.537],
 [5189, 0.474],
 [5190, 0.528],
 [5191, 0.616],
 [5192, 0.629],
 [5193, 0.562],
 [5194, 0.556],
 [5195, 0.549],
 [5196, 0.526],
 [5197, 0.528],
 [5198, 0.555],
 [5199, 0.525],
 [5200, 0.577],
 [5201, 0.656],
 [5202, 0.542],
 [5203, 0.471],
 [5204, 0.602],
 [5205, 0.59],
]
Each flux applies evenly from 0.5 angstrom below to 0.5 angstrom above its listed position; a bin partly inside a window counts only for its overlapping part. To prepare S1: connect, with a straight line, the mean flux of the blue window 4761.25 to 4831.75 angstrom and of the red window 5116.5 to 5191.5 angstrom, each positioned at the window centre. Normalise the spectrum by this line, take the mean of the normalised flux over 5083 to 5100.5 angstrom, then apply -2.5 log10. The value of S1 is 0.14 mag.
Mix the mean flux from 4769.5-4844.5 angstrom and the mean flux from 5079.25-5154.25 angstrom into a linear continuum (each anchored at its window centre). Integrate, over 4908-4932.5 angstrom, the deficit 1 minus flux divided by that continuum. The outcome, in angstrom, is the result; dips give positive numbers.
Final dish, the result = -1.3 angstrom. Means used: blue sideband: 0.54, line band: 0.557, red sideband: 0.513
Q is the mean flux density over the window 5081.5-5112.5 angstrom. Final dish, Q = 0.507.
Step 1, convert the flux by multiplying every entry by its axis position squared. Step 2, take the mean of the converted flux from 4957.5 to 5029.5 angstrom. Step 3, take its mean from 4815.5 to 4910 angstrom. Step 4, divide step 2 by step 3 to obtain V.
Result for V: 1.1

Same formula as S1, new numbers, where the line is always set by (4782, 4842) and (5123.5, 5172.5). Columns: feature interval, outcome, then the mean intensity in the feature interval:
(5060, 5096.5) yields 0.06 mag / 0.505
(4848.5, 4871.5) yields 0.11 mag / 0.483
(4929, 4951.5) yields 0.01 mag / 0.53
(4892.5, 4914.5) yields -0.03 mag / 0.55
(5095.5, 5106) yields 0.05 mag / 0.509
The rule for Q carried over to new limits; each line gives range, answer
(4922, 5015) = 0.537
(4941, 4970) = 0.523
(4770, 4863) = 0.521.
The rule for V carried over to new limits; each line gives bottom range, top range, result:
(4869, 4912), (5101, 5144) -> 1.07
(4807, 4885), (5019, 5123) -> 1.15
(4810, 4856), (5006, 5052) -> 1.20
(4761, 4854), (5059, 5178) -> 1.13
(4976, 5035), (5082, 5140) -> 0.97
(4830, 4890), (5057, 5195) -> 1.19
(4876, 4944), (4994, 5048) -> 1.06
